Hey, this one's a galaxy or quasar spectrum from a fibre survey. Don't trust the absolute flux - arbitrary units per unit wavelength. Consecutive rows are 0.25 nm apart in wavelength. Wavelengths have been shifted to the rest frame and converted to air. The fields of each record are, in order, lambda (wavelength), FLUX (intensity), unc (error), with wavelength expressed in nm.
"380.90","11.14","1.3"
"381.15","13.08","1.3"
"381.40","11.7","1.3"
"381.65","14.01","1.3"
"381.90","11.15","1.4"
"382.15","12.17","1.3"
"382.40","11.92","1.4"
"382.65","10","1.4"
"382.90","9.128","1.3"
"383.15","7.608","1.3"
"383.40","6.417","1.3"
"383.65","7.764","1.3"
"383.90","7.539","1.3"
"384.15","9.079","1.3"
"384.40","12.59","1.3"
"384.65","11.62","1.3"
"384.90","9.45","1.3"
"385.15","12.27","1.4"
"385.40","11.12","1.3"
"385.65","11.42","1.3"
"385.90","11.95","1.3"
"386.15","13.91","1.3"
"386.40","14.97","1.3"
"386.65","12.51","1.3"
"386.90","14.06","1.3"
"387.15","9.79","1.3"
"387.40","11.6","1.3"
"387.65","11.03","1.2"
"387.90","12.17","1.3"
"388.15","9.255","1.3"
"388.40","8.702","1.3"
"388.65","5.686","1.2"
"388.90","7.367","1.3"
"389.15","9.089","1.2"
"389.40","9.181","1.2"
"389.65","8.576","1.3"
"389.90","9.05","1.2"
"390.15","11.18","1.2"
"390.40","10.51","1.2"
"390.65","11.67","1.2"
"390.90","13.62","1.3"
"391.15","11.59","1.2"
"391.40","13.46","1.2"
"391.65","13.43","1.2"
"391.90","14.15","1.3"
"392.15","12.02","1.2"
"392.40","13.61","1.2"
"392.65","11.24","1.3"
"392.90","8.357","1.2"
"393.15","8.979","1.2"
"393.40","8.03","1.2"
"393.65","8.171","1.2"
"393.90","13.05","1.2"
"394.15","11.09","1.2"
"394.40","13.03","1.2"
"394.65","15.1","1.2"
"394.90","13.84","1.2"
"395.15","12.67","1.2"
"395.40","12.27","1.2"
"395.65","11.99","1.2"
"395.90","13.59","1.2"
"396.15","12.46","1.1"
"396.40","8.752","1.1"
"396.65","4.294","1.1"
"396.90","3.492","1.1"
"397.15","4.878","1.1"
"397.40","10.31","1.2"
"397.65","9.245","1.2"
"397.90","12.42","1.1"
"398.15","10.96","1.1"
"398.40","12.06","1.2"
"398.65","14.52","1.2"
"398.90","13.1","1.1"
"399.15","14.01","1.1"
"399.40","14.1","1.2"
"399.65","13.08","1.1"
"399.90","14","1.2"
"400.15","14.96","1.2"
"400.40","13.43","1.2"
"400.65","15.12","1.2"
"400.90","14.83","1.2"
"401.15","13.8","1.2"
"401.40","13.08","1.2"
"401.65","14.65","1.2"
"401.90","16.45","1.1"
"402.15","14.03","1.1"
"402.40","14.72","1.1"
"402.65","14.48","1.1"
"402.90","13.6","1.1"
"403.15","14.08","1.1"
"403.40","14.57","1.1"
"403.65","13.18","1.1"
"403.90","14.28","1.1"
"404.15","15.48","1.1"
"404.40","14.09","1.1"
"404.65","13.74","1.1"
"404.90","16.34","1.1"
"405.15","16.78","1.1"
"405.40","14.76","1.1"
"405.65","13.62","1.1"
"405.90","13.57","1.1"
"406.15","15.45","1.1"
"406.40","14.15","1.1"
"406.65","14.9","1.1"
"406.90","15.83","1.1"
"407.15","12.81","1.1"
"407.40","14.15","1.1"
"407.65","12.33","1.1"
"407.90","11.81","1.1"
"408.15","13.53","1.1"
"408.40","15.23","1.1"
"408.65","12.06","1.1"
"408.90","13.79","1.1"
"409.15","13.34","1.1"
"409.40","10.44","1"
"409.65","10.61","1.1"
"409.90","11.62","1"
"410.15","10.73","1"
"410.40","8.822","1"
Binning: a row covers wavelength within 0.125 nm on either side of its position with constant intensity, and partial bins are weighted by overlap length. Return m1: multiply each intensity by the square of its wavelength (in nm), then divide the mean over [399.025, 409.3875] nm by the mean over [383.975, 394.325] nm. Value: 1.39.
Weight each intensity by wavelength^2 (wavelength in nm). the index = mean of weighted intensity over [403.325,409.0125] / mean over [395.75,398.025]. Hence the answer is 1.7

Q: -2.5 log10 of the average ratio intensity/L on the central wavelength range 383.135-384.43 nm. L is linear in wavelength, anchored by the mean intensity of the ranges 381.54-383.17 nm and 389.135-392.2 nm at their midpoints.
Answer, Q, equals 0.32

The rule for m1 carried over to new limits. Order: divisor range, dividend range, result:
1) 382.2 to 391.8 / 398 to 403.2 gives 1.41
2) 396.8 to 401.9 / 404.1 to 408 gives 1.19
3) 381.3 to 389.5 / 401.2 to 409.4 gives 1.48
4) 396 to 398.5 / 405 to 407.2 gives 1.73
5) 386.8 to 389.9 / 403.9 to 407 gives 1.68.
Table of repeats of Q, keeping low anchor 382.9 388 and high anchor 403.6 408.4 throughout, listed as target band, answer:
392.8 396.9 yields 0.157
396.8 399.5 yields 0.197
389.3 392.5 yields 0.010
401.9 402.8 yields -0.075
